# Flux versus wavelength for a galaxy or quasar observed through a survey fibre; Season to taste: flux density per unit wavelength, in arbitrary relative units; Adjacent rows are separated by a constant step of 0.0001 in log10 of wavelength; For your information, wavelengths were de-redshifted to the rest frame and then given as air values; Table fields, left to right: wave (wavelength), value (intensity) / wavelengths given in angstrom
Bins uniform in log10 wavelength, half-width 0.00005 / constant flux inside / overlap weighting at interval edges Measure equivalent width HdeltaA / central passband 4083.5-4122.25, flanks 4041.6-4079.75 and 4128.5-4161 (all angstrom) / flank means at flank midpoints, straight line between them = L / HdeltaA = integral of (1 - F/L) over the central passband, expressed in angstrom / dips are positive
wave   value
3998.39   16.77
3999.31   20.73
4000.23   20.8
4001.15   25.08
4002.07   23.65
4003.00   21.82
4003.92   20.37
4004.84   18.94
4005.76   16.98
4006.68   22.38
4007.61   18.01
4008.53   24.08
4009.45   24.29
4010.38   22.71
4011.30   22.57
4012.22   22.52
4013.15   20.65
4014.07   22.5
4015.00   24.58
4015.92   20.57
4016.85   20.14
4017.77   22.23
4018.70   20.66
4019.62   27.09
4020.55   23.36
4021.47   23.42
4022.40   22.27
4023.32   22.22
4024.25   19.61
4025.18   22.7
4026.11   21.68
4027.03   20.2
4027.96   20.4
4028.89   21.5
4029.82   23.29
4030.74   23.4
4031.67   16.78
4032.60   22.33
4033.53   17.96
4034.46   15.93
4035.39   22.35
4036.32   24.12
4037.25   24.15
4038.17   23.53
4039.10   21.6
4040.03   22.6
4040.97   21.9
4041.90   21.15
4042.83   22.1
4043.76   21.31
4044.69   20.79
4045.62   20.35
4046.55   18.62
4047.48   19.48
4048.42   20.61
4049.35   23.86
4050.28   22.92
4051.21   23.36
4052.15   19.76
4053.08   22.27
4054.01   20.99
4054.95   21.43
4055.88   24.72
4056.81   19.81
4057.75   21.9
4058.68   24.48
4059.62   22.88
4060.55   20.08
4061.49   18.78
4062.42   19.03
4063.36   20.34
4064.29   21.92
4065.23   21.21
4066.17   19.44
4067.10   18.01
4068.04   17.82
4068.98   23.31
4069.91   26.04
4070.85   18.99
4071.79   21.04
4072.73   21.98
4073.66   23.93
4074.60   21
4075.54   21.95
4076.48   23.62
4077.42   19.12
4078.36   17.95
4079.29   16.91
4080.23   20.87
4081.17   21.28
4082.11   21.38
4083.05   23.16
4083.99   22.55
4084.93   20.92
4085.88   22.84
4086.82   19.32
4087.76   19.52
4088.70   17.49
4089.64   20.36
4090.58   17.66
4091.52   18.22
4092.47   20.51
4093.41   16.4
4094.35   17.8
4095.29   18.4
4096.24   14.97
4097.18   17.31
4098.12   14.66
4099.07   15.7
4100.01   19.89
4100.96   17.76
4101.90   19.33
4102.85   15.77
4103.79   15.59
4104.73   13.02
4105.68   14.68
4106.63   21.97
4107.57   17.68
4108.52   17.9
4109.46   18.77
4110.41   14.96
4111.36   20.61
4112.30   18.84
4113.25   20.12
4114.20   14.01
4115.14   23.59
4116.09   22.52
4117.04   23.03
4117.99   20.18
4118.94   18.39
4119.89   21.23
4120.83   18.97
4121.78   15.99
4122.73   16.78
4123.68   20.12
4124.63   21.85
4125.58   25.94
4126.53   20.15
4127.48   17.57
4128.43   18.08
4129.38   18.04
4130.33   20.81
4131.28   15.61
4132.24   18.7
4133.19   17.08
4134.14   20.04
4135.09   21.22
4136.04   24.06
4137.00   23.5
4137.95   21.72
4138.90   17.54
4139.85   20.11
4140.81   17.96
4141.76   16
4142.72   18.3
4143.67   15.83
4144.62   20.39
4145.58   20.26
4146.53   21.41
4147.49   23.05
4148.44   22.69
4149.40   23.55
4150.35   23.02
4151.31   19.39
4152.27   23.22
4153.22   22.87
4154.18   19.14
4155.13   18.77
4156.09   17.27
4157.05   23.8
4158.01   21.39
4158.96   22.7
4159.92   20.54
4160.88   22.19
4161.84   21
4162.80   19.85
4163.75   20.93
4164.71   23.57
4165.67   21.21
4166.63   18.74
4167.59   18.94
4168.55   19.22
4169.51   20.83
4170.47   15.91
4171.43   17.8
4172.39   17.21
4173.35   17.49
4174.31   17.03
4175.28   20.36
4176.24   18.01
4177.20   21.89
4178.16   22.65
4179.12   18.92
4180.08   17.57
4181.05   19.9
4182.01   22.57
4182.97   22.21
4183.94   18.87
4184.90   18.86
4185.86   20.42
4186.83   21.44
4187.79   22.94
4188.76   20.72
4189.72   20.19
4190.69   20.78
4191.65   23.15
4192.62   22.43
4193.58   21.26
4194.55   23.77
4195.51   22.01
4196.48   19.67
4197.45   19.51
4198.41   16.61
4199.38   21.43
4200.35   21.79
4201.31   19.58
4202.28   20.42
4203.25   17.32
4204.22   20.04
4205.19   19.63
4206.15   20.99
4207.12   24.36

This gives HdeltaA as 4.08 angstrom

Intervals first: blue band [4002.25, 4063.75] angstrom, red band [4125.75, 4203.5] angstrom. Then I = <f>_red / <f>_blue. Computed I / 0.94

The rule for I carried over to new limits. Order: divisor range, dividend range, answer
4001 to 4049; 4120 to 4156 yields 0.93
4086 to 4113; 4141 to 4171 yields 1.15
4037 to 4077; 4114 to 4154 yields 0.94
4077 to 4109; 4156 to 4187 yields 1.08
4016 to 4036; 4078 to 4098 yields 0.90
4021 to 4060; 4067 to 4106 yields 0.89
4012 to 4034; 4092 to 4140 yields 0.87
